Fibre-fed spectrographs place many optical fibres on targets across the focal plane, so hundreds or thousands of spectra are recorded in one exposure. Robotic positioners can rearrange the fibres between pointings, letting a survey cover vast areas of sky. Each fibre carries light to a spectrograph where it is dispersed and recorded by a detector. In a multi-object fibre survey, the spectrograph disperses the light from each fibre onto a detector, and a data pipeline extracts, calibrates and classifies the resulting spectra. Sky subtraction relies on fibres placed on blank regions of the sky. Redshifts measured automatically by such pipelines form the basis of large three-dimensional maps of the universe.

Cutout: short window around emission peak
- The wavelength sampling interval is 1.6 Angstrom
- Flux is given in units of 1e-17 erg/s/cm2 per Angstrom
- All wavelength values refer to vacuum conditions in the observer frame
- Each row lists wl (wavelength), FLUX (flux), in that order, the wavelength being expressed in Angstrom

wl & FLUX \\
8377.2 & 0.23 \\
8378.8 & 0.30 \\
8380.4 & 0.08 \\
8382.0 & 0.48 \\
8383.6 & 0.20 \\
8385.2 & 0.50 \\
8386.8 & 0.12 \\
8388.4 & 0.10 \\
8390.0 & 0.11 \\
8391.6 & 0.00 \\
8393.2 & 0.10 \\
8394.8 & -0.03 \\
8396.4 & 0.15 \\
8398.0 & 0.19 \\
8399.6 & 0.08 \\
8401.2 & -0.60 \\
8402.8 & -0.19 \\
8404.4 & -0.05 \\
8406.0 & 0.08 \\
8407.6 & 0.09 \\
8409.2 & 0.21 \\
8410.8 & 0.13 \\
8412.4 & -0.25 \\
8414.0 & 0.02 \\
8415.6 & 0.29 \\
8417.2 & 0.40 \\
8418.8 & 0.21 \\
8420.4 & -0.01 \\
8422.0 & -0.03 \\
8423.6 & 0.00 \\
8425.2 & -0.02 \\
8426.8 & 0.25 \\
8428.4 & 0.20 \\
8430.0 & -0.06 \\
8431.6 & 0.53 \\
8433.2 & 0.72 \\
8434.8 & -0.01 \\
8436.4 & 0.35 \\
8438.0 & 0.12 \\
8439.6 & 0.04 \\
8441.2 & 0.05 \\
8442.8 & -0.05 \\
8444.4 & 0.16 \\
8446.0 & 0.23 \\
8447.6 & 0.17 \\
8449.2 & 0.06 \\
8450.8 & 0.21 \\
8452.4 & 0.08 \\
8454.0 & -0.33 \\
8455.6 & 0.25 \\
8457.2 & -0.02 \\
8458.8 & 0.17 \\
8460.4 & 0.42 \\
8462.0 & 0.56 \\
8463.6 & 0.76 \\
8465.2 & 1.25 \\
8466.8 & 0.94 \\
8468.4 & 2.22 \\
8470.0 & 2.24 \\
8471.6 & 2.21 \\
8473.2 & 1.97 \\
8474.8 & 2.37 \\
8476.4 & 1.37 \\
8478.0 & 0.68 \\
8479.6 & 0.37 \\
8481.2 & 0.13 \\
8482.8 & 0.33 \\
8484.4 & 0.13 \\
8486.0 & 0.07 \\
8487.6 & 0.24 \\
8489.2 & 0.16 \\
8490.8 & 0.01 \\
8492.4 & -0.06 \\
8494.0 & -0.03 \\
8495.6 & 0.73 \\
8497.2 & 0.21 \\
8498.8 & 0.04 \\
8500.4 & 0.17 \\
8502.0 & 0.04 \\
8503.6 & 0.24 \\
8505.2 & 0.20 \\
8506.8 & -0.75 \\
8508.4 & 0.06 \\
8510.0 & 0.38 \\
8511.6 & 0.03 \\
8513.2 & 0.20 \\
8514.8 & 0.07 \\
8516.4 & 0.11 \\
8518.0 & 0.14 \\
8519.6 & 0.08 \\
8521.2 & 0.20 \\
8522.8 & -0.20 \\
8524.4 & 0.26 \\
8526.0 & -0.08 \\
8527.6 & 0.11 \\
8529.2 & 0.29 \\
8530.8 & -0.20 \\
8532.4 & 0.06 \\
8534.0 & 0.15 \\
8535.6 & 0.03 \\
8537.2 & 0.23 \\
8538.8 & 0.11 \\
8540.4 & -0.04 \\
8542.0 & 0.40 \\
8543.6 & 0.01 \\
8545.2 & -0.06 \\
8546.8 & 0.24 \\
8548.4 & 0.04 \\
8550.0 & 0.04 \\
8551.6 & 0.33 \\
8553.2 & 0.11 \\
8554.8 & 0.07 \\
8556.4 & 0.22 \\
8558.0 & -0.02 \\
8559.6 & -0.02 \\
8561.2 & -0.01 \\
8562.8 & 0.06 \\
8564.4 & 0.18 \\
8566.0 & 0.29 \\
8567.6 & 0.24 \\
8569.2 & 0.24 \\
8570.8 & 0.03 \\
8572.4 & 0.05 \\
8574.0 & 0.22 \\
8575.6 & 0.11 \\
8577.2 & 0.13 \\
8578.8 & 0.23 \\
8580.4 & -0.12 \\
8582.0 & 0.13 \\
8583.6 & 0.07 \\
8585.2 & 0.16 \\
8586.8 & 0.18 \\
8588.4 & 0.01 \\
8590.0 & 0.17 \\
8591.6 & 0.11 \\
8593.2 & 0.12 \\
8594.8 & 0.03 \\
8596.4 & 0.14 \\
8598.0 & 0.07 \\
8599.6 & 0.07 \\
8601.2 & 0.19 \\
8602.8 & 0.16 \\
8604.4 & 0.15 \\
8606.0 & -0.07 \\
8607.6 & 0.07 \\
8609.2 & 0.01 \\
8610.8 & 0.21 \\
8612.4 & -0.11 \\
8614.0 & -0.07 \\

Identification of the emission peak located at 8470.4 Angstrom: [O II] 3727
